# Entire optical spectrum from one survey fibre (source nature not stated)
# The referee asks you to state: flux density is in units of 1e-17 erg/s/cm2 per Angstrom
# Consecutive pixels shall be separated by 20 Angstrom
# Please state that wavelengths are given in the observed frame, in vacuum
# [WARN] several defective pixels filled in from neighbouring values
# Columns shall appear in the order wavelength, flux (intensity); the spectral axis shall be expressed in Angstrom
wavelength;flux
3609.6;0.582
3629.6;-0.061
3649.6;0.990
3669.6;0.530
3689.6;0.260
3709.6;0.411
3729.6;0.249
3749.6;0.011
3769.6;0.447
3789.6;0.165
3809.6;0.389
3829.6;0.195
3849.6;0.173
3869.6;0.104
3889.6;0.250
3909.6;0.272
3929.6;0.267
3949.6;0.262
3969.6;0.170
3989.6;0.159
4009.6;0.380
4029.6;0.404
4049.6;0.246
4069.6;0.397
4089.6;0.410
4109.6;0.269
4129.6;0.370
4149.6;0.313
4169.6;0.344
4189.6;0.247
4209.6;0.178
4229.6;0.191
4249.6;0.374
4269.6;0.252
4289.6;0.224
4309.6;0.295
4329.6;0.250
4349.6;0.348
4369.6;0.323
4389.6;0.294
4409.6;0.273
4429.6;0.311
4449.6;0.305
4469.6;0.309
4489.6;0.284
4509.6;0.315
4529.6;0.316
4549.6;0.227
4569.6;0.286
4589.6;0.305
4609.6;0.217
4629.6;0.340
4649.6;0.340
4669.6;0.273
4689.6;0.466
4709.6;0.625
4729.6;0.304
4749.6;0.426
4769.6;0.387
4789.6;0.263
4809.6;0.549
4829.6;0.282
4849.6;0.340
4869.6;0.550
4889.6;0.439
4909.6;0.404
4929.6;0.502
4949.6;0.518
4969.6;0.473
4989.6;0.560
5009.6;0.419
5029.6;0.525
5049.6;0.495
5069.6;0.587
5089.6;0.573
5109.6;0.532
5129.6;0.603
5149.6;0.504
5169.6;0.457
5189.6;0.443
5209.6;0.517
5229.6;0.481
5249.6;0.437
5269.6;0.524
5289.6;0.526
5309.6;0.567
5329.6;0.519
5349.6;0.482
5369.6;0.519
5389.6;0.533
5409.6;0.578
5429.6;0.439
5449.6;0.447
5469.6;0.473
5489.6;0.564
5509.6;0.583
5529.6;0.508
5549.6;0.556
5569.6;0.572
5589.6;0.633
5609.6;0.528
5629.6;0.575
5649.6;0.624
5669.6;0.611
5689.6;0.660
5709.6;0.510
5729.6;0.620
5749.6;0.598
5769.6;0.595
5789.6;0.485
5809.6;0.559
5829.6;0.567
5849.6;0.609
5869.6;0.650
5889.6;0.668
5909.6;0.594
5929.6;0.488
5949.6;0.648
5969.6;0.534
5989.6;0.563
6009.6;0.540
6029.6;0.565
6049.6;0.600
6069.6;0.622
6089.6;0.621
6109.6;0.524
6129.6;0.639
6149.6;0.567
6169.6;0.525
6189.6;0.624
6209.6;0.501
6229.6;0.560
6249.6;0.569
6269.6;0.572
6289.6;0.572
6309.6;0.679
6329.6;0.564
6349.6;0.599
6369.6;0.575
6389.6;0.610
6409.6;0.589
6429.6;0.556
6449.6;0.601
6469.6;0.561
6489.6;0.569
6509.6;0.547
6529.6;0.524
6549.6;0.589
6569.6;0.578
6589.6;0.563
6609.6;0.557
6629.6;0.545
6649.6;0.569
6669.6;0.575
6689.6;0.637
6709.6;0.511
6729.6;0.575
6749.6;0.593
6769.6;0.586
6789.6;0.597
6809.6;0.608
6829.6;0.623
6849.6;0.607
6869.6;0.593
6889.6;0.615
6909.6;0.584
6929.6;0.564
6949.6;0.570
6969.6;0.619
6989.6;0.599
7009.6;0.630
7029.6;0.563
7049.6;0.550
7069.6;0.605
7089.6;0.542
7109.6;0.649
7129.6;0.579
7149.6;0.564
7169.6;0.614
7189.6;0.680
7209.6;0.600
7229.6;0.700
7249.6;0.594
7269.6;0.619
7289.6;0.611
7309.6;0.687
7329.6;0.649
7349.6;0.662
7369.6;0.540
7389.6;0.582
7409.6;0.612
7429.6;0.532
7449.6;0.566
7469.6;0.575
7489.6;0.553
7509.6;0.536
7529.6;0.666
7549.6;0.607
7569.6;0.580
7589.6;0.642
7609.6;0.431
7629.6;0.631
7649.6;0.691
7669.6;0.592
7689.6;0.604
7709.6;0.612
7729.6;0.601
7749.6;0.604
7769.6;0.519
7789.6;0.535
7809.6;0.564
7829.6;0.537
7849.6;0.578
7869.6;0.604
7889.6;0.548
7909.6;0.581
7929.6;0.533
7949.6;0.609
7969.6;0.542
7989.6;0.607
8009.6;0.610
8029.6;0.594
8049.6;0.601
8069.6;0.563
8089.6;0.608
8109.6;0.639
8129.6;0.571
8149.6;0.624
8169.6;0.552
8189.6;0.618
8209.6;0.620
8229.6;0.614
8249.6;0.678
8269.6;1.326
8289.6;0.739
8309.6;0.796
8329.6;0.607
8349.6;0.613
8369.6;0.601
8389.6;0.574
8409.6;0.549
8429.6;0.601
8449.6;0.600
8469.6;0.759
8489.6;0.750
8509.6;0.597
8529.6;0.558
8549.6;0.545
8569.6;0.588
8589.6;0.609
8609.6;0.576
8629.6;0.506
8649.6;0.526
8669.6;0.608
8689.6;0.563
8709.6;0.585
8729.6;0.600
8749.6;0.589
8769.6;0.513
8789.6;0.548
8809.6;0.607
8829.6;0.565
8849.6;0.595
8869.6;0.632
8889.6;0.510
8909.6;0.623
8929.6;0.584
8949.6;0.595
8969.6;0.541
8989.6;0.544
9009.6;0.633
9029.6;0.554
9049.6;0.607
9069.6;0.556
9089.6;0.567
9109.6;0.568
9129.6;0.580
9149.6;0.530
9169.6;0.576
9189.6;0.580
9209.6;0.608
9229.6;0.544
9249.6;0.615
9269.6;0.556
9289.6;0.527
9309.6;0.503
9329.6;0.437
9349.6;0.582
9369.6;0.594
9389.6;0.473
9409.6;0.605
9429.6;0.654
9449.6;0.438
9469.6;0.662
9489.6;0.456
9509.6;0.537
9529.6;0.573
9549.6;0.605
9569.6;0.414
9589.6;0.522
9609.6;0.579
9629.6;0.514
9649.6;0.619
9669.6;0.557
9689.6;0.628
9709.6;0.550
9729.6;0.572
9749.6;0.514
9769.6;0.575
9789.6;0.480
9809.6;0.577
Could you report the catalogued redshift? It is 0.261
